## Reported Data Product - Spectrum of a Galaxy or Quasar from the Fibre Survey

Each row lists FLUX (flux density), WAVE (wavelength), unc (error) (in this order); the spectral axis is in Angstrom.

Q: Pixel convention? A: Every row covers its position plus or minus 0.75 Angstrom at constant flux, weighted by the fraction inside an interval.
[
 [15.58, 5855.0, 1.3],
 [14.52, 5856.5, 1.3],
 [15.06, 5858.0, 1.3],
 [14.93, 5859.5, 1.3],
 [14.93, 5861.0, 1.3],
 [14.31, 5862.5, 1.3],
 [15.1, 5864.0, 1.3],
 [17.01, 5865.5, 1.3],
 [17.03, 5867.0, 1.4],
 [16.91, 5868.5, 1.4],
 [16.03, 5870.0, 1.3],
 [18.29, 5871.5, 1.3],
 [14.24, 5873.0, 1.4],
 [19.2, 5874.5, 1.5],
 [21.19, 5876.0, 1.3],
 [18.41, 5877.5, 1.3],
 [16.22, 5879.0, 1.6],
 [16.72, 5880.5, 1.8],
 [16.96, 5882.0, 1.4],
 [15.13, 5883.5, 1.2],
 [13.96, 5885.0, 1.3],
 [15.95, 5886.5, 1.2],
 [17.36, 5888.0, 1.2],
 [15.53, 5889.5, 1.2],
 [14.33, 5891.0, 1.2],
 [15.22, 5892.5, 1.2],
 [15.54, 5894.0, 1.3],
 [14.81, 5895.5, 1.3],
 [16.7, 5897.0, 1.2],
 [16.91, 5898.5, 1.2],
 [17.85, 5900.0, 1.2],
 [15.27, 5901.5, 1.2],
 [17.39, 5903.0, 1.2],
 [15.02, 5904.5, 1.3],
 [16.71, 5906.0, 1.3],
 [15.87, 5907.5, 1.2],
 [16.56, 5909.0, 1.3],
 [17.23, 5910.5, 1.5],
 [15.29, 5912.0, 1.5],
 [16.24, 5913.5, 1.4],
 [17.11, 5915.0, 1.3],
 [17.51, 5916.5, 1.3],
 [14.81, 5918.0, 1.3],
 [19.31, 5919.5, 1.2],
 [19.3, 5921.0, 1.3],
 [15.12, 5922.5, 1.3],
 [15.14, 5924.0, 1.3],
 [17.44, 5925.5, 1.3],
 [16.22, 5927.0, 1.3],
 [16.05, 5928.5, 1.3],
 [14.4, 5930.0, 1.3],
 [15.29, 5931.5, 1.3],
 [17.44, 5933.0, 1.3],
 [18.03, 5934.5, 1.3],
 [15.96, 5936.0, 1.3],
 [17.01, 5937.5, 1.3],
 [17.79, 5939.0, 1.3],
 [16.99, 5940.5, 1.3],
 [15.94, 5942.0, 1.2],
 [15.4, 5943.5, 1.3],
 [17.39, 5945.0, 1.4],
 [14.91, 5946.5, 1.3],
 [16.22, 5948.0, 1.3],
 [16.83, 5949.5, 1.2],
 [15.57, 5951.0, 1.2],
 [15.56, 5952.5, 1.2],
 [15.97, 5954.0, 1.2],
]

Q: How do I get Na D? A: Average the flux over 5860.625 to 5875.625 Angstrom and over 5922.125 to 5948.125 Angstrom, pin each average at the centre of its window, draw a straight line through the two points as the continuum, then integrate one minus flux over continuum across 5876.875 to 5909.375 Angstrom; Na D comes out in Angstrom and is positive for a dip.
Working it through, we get 0.6 Angstrom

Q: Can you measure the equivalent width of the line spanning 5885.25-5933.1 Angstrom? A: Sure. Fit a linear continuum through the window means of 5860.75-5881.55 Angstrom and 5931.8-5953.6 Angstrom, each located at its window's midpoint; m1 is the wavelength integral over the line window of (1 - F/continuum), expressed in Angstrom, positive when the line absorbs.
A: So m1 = 1.2 Angstrom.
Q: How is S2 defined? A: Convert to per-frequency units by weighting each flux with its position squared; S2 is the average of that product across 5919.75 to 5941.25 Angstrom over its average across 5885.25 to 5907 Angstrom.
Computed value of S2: 1.05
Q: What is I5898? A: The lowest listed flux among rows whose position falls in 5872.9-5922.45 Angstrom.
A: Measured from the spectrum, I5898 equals 13.96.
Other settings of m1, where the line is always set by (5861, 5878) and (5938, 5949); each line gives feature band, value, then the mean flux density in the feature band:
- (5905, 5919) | 0.2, 16.4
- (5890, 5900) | 0.6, 15.8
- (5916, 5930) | -0.1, 16.6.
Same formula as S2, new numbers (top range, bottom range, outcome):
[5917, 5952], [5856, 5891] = 1.03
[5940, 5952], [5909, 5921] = 0.96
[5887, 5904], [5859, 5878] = 0.97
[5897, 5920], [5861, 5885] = 1.00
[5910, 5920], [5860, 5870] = 1.07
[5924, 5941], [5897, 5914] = 1.02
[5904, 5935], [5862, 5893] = 1.02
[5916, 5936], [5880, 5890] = 1.06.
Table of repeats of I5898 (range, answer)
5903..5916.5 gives 15.02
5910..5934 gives 14.4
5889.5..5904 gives 14.33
